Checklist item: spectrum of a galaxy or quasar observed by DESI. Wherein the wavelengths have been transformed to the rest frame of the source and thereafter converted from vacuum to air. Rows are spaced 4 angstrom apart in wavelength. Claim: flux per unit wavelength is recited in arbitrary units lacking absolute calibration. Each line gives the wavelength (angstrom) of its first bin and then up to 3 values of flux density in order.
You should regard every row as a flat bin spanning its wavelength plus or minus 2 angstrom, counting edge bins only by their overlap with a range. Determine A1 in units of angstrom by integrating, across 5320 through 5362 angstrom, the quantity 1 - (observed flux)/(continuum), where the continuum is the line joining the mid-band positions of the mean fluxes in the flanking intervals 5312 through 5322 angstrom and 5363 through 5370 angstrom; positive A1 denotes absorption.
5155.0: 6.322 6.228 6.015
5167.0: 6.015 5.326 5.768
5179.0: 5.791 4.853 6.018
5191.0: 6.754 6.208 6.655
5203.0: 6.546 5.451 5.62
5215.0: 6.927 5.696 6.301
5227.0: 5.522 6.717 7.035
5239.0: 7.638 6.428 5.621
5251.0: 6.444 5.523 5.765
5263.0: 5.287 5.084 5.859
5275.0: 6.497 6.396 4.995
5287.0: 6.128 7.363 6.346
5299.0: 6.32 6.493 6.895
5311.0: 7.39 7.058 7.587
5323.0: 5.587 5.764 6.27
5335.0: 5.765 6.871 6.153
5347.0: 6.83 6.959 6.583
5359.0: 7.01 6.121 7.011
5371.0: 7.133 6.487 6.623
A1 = 3.4 angstrom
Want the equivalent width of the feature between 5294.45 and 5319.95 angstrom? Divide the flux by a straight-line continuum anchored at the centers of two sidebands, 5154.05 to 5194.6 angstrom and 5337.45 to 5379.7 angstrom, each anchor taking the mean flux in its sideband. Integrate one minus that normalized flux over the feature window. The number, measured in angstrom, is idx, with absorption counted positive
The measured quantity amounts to -1.5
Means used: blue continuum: 5.91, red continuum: 6.71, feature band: 6.87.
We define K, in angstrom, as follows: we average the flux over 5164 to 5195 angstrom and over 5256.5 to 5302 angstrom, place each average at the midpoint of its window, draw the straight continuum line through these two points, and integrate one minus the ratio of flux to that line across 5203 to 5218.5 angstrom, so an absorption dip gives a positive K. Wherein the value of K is -0.42 angstrom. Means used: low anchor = 5.82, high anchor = 6.01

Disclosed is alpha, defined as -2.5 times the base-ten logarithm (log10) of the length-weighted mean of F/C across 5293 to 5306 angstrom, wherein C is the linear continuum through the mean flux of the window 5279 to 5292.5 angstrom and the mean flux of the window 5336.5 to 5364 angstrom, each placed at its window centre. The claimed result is -0.03 mag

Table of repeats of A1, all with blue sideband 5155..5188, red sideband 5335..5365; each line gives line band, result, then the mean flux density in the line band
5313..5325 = -0.6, 6.74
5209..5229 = -0.1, 6.01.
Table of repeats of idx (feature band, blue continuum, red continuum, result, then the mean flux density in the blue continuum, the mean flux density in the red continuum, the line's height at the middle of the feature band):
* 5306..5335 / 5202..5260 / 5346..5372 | 0.2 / 6.22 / 6.79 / 6.62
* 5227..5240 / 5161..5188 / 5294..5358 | -1.8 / 5.67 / 6.56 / 6.02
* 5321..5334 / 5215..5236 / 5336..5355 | 1.4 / 6.28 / 6.64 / 6.59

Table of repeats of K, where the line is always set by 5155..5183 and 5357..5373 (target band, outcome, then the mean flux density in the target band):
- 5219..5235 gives -0.29 angstrom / 6.23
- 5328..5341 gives 0.79 angstrom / 6.26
